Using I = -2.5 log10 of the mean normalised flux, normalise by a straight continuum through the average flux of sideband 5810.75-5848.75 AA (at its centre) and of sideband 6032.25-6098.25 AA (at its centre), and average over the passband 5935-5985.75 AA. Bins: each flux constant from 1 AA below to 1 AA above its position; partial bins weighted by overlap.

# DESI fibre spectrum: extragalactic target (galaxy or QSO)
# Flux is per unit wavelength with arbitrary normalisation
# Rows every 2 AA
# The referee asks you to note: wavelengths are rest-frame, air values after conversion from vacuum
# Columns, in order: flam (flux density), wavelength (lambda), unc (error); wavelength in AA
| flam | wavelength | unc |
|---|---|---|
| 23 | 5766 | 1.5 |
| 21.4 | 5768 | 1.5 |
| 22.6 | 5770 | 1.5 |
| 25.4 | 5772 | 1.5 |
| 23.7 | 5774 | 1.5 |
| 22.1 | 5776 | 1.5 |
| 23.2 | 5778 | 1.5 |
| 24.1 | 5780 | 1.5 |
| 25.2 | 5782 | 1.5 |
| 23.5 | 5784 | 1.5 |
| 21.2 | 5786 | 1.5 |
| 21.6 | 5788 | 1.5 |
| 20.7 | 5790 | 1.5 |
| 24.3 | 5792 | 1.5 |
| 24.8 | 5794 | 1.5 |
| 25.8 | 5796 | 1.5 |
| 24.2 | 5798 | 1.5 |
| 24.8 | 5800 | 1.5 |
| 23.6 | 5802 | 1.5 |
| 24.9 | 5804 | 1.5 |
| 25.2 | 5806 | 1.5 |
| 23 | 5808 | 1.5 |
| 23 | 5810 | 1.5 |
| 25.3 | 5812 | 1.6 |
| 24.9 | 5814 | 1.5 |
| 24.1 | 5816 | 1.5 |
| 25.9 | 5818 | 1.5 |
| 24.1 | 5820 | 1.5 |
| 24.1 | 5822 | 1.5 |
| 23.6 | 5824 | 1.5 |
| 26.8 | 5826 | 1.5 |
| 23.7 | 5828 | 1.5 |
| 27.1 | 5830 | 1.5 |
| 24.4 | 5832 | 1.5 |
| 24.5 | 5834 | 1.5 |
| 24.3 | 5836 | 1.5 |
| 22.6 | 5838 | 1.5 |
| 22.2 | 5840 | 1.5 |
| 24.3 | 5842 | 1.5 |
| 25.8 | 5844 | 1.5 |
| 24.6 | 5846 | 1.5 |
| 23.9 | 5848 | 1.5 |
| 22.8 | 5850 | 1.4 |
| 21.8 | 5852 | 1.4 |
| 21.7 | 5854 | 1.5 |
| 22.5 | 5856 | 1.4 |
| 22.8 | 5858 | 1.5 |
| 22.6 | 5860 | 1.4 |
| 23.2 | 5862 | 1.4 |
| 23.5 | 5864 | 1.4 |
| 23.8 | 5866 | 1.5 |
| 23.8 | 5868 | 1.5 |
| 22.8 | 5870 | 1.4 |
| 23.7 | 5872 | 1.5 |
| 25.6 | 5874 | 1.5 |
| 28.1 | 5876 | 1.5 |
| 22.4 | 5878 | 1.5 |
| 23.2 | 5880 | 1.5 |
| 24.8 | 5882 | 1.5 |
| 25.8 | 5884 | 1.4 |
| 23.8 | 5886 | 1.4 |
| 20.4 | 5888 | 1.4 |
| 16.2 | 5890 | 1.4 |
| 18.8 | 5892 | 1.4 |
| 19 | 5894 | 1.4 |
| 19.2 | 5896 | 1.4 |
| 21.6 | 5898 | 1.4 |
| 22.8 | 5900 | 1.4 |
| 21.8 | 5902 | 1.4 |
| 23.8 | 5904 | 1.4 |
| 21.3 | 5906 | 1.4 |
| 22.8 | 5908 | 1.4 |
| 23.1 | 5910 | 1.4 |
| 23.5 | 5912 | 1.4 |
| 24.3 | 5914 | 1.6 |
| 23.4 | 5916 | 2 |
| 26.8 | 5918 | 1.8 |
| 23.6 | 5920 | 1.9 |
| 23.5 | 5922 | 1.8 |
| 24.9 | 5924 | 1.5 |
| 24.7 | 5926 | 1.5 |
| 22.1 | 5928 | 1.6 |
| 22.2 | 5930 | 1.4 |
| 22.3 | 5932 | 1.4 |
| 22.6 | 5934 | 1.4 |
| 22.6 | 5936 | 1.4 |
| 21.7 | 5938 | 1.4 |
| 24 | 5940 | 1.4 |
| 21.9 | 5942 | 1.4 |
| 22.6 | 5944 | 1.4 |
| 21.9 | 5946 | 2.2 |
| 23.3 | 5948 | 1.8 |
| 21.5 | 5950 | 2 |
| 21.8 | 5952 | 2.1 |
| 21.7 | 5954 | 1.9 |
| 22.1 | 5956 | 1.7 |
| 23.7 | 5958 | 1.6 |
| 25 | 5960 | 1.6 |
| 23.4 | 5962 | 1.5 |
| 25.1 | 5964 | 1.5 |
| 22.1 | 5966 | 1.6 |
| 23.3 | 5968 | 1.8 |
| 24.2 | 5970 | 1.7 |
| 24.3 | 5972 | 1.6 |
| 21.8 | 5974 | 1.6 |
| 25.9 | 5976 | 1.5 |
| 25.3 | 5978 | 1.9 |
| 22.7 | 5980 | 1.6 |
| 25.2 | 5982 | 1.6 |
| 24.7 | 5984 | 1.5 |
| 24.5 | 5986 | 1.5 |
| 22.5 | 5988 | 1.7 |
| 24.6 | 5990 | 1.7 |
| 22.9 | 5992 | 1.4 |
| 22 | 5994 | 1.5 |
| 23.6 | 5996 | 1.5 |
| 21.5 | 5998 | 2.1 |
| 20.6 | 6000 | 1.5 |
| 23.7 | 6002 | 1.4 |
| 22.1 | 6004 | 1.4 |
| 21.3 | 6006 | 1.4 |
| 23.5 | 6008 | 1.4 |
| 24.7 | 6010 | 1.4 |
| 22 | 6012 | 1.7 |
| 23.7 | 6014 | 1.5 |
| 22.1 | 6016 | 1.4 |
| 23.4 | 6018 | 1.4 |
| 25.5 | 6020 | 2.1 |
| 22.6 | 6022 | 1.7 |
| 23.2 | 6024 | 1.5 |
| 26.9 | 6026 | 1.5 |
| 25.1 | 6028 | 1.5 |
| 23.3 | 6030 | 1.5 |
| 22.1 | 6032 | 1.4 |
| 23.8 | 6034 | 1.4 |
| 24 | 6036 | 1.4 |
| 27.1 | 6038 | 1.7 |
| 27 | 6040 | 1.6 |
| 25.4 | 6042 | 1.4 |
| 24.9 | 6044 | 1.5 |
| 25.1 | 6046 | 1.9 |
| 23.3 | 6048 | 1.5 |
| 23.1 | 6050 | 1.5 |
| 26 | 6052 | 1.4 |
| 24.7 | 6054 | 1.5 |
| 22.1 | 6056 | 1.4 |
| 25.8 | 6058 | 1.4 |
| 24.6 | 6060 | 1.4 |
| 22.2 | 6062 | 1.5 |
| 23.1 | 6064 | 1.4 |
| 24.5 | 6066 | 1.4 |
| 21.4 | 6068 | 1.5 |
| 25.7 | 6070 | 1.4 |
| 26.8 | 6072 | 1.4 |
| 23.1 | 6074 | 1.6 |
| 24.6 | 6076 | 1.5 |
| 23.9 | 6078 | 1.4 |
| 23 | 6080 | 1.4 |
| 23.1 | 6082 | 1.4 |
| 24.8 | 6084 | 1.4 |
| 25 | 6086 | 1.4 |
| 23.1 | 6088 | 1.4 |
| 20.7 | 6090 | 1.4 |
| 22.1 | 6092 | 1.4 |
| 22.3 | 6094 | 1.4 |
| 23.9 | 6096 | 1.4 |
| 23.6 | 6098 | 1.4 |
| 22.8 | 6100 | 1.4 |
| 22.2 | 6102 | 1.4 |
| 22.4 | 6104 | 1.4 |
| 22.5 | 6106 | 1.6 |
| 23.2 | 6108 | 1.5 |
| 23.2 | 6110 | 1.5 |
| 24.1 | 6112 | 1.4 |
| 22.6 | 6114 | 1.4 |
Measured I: 0.044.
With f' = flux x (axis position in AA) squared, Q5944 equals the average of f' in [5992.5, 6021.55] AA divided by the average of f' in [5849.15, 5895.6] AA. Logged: 1.05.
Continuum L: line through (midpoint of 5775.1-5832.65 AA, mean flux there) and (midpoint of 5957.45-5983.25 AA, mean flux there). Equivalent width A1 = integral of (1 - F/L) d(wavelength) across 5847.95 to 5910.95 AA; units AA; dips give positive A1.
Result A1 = 3.9 AA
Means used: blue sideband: 24.1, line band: 22.6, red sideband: 24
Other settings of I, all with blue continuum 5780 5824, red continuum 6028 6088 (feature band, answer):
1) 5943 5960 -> 0.08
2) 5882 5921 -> 0.09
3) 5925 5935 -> 0.06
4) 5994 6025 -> 0.06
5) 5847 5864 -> 0.06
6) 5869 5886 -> -0.02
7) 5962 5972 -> 0.02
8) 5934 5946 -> 0.08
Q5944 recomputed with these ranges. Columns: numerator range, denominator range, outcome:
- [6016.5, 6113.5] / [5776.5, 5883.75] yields 1.08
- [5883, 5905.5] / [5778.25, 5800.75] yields 0.93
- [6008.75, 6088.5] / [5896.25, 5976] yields 1.09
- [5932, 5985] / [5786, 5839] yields 1.01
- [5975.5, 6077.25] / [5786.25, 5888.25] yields 1.06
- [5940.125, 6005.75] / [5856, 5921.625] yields 1.04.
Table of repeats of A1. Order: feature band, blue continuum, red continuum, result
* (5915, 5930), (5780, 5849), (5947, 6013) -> -0.3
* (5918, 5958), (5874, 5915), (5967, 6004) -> 0.2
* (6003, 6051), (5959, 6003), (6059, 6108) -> -1.0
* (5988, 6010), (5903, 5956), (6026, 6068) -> 1.0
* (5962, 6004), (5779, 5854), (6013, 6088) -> 1.2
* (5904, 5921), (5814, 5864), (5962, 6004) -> 0.1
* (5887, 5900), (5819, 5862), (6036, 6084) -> 2.4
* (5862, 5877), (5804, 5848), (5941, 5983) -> -0.2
